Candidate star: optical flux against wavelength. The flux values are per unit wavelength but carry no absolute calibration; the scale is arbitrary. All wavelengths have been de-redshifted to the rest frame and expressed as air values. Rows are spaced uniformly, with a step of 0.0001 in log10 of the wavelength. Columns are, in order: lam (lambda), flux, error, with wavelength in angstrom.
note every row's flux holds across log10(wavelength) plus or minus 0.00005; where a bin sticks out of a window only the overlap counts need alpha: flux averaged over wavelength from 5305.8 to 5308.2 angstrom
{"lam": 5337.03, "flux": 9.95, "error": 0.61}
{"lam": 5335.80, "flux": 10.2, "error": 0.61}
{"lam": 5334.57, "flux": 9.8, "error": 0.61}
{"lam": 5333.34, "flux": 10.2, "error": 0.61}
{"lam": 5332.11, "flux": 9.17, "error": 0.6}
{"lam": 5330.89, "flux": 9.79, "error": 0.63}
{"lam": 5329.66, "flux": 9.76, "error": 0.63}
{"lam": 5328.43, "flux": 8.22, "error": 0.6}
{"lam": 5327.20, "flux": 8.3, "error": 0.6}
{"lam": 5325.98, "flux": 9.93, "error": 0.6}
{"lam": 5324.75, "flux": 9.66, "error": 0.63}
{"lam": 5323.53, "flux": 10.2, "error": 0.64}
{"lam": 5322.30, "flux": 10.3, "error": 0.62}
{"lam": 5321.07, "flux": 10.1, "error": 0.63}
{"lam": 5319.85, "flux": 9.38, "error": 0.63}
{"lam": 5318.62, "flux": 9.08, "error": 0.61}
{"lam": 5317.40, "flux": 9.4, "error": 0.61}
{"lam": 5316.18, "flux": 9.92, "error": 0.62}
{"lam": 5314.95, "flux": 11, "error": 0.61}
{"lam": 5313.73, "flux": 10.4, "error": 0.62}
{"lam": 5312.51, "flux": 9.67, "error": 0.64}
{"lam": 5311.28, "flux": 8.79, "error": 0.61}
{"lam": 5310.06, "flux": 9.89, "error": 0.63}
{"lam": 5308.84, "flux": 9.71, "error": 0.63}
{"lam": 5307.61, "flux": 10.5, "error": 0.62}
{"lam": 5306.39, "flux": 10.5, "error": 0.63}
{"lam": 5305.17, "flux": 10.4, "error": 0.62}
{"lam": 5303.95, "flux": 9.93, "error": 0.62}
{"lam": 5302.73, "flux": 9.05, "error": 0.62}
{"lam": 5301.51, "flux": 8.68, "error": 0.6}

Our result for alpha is 10.5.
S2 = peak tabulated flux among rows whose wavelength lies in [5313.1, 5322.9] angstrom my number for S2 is 11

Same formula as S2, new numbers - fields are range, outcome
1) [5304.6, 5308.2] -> 10.5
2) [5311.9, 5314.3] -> 10.4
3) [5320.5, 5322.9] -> 10.3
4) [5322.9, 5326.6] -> 10.2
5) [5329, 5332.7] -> 9.79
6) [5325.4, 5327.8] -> 9.93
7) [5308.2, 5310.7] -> 9.89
